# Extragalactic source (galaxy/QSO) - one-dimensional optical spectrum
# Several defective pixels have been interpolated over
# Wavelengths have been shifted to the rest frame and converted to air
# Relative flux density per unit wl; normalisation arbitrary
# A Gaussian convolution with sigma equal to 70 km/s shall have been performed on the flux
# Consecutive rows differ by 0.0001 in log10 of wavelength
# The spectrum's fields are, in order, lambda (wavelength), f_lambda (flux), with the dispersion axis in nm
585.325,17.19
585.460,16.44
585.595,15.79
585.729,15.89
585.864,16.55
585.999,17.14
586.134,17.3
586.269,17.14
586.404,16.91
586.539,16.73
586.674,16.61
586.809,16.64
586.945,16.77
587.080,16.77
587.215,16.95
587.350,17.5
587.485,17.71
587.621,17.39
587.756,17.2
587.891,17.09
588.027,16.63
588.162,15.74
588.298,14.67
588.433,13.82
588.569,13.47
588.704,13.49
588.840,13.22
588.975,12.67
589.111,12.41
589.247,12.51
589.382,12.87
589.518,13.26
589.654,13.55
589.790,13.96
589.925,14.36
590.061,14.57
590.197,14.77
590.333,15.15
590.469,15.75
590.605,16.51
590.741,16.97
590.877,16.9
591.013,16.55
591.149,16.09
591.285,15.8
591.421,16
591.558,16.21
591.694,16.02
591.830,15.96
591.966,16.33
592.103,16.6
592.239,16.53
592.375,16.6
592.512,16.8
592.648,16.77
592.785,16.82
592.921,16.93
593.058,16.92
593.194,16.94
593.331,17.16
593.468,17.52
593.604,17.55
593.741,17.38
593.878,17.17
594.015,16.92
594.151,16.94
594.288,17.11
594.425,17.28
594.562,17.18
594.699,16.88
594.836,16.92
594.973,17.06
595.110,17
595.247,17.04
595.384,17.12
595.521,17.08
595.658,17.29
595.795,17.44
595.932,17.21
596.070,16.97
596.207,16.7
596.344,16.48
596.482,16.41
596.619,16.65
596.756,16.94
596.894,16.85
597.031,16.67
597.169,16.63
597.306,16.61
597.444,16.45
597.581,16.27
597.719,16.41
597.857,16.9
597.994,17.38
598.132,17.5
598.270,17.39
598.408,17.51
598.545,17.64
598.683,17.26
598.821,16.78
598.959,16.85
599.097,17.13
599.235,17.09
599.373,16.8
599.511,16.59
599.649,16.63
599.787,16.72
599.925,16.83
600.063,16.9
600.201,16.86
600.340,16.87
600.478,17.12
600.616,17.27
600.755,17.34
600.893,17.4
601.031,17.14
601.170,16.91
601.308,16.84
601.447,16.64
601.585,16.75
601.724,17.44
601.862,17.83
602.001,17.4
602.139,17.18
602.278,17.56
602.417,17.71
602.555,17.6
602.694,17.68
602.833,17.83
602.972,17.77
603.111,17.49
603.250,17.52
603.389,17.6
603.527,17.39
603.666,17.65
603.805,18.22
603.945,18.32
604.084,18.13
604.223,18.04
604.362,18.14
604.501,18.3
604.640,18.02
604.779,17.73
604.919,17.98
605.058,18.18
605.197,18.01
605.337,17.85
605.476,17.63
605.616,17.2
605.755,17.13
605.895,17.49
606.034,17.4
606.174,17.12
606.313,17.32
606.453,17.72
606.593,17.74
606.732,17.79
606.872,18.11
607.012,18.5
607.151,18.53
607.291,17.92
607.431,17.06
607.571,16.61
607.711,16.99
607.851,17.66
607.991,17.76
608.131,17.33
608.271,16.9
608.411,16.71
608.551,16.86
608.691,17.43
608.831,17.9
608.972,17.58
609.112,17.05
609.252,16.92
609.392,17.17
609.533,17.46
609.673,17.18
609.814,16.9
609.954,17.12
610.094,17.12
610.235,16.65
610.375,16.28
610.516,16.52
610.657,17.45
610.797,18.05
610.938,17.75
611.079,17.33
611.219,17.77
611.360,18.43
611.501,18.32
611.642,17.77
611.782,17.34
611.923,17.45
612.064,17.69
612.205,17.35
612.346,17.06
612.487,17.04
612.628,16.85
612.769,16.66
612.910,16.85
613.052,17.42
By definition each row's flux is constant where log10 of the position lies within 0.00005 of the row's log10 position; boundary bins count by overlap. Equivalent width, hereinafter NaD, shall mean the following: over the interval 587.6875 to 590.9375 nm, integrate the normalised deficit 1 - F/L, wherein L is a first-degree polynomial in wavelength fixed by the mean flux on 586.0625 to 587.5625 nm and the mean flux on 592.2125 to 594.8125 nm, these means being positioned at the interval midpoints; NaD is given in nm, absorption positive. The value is 0.45 nm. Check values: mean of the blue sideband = 17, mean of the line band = 14.6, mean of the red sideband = 17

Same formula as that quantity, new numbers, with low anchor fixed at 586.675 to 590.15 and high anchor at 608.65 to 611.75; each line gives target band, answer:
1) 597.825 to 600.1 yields -0.126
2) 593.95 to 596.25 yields -0.193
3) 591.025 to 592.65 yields -0.095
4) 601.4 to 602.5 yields -0.056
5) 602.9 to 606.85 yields -0.224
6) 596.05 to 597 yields -0.047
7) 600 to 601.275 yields -0.058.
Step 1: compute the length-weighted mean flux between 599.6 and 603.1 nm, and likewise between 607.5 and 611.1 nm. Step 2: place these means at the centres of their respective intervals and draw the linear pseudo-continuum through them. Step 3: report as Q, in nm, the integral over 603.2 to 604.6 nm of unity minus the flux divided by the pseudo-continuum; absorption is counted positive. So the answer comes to -0.06 nm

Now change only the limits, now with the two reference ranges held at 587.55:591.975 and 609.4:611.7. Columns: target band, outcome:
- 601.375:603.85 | -0.152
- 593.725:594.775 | -0.103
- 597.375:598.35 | -0.057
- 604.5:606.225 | -0.091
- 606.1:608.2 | -0.076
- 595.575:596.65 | -0.077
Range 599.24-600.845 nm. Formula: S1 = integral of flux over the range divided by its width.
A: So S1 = 16.9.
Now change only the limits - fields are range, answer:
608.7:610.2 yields 17.2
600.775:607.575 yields 17.6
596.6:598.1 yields 16.7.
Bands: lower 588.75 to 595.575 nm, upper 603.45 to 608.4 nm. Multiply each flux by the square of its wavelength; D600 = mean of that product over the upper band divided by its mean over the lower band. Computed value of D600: 1.16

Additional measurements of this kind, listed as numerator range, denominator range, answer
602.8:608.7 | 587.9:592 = 1.25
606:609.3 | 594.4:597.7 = 1.08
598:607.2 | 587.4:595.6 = 1.13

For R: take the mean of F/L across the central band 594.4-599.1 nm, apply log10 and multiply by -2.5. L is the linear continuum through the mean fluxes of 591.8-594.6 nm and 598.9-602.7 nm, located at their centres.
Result 0.00 mag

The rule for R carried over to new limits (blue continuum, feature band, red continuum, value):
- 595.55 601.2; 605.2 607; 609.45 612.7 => -0.02 mag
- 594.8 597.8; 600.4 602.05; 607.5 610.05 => -0.01 mag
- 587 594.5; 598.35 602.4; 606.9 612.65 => -0.03 mag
